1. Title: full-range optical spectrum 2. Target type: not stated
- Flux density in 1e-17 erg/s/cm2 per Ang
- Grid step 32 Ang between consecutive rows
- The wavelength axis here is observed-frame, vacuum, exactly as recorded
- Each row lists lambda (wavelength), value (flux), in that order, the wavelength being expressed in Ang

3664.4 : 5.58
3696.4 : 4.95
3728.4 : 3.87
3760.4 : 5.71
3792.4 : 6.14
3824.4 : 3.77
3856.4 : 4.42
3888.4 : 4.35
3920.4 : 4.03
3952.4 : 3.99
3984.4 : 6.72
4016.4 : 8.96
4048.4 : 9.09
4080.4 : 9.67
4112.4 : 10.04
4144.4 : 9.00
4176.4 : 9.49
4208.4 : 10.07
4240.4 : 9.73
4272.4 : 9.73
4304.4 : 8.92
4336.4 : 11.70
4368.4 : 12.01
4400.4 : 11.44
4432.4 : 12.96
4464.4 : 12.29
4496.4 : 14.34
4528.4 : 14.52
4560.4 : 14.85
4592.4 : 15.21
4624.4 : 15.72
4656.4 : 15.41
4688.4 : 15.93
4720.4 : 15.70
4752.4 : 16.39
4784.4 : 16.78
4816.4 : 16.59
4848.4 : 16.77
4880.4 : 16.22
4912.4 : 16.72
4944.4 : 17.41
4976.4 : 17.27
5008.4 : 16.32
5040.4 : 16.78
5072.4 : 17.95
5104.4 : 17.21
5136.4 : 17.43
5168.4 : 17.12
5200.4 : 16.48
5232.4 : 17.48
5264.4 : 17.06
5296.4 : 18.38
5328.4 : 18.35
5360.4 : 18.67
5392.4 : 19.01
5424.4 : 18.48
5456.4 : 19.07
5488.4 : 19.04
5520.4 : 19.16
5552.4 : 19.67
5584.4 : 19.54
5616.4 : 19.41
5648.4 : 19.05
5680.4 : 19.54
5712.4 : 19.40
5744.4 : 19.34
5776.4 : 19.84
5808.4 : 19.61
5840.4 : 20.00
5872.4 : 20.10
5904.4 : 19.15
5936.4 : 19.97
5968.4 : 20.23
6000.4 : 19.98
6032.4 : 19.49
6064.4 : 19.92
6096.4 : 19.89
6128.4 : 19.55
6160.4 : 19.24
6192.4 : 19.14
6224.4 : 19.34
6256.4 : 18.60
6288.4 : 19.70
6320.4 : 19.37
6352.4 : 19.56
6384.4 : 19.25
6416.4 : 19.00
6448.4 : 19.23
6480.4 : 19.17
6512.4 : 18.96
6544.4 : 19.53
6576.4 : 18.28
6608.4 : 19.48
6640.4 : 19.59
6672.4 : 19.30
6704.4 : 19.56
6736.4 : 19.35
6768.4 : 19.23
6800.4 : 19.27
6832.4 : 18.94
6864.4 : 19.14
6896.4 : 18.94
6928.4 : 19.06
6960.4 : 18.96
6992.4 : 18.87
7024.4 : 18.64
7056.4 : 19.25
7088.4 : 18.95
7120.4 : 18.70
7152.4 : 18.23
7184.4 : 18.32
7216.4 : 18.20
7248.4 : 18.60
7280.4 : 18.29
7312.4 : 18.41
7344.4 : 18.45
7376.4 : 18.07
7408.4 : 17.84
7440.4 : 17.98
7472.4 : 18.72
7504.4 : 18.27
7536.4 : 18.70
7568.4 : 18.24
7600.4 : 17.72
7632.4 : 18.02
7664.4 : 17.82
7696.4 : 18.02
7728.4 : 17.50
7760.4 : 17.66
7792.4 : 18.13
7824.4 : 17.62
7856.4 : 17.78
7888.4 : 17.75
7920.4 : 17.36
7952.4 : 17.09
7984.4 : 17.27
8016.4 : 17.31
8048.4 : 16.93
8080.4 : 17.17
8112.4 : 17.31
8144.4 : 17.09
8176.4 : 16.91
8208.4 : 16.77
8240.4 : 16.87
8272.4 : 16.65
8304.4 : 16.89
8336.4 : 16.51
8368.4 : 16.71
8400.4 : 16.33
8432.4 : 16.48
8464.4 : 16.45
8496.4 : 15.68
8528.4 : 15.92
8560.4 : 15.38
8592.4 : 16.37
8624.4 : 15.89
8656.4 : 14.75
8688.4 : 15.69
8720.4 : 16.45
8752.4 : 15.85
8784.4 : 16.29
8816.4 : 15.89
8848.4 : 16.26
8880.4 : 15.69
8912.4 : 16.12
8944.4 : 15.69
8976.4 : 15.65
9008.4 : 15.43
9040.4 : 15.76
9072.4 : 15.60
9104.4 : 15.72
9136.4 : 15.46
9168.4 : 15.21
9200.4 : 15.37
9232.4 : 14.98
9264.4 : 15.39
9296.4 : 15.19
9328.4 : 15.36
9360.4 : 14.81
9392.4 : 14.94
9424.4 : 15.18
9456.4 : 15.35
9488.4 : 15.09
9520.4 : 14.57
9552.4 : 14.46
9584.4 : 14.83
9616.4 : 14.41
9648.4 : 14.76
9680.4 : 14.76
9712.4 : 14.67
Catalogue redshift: 0.000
